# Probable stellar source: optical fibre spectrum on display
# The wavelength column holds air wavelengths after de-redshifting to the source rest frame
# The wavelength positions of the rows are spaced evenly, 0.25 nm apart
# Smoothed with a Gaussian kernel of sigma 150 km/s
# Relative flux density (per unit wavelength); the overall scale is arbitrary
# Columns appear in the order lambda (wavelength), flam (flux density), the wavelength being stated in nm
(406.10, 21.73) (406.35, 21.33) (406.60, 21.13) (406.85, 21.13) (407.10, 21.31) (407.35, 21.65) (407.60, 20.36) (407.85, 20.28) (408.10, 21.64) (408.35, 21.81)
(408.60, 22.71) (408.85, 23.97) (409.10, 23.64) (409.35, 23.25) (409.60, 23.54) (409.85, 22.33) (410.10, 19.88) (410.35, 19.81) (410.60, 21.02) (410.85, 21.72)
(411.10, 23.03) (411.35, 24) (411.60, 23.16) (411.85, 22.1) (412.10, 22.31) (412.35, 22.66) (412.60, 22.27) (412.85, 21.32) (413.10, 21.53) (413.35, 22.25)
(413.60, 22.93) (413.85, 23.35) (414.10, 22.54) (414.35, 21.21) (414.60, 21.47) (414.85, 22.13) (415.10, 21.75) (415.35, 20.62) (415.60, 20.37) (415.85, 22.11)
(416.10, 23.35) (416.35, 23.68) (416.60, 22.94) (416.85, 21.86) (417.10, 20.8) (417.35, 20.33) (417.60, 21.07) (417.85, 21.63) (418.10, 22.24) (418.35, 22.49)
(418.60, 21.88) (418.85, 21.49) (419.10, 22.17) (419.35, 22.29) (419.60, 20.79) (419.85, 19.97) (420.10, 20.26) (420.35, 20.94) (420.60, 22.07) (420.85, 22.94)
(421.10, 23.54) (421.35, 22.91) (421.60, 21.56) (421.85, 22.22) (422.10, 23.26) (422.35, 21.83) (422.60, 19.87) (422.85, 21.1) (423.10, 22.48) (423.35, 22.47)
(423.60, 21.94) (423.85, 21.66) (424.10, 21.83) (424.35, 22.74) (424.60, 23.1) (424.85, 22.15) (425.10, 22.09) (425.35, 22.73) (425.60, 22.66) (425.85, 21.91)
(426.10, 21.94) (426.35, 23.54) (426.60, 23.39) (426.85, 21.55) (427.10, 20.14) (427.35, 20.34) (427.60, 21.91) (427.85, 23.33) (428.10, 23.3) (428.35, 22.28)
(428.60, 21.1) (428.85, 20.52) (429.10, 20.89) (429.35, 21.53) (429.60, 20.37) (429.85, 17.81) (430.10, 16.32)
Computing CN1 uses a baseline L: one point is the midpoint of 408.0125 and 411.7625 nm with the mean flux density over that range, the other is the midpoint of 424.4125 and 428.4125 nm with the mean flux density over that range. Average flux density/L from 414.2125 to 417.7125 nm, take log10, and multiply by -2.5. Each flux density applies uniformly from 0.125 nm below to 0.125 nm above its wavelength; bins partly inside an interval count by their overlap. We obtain 0.03 mag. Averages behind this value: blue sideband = 22.4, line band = 21.7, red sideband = 22.3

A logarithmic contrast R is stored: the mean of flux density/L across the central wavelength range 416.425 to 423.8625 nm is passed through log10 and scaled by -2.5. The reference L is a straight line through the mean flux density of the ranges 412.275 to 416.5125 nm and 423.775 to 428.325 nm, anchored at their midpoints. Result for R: 0.019 mag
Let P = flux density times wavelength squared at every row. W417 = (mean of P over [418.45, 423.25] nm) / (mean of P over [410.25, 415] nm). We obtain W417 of 1.0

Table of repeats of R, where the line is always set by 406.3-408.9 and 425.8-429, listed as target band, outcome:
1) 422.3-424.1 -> 0.011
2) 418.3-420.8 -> 0.016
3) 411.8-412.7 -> -0.037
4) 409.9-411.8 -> -0.013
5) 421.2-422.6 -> -0.017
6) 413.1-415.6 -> -0.013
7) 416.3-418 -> 0.002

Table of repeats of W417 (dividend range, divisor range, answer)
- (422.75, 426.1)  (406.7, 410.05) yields 1.09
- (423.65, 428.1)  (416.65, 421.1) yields 1.06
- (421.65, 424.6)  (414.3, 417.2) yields 1.04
